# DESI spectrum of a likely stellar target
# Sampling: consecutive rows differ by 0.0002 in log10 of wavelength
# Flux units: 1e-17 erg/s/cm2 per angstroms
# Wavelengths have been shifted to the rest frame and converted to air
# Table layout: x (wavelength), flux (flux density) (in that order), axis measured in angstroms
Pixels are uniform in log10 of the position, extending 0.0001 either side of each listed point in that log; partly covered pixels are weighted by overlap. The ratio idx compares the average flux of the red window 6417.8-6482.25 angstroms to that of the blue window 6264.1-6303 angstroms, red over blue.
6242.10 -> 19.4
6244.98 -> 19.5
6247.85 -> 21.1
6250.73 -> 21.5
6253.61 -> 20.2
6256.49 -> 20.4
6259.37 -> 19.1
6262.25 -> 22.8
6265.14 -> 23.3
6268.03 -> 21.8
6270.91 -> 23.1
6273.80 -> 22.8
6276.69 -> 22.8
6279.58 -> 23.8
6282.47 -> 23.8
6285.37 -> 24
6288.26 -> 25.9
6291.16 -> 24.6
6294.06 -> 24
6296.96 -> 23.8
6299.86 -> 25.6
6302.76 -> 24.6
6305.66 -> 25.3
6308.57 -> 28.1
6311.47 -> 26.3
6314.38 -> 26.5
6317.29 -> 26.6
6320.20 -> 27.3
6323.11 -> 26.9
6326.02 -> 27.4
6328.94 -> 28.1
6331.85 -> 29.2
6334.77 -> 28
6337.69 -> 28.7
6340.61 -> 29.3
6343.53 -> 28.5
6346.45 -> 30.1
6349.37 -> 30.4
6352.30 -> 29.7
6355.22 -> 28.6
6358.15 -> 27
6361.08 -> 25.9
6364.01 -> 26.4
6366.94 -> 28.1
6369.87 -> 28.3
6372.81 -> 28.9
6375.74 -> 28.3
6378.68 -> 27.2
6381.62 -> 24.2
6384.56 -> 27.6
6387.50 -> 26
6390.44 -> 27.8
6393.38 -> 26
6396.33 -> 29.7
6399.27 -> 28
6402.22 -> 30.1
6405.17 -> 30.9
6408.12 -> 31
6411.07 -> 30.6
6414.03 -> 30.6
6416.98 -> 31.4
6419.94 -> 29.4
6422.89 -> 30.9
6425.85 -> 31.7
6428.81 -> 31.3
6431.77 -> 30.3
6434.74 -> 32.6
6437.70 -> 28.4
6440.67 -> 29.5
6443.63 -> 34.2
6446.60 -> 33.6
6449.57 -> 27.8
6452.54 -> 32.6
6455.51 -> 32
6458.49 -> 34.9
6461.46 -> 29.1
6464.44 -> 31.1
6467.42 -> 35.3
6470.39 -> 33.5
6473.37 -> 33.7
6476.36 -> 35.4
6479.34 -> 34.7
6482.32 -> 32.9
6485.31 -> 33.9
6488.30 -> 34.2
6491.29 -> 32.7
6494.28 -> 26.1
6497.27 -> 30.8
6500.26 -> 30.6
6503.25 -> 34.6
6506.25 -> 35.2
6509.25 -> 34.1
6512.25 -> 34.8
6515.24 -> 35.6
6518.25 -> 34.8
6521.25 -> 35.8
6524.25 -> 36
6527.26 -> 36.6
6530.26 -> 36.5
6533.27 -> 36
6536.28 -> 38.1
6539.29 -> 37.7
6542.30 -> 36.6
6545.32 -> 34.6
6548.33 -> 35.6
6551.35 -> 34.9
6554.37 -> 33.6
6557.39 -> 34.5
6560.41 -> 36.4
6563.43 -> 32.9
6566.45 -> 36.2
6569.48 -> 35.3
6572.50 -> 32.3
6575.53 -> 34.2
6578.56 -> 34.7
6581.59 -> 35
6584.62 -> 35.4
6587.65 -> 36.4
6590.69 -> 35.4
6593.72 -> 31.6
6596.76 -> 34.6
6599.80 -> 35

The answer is 1.34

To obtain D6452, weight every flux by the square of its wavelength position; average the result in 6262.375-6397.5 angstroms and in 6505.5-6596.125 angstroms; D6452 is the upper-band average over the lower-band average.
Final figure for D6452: 1.4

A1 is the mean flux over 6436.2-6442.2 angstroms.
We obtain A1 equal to 29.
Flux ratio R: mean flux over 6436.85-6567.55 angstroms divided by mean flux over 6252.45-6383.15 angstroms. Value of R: 1.3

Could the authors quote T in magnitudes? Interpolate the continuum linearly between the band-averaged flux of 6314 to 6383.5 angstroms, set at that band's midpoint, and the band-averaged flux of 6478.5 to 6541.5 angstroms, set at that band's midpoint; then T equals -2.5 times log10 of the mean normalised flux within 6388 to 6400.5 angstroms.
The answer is 0.08 mag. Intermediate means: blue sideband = 27.9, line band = 27.7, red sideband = 34.4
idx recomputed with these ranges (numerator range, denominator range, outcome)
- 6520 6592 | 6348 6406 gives 1.27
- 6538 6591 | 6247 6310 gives 1.50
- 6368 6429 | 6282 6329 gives 1.12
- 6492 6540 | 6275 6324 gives 1.37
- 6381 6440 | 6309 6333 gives 1.08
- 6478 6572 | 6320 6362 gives 1.22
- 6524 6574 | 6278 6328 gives 1.39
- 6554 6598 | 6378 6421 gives 1.20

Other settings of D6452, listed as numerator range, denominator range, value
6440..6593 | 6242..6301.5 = 1.63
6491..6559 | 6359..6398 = 1.33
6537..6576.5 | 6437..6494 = 1.11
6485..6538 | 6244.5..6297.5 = 1.64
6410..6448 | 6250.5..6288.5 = 1.46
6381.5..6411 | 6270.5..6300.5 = 1.23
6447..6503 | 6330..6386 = 1.19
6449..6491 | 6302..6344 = 1.26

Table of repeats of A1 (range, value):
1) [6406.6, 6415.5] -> 30.7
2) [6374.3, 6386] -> 26.8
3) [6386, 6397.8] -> 27.4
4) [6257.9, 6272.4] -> 22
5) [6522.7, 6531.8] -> 36.4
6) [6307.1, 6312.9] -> 27.2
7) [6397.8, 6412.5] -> 30.1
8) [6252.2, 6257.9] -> 20.3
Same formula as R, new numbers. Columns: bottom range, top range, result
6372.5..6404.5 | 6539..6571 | 1.27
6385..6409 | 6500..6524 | 1.21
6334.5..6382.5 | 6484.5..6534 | 1.21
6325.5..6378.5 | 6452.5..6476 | 1.16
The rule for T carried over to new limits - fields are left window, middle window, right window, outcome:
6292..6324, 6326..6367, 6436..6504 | -0.04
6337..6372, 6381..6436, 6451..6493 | 0.04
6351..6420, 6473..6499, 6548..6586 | -0.03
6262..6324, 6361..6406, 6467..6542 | 0.04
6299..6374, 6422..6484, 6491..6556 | -0.01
